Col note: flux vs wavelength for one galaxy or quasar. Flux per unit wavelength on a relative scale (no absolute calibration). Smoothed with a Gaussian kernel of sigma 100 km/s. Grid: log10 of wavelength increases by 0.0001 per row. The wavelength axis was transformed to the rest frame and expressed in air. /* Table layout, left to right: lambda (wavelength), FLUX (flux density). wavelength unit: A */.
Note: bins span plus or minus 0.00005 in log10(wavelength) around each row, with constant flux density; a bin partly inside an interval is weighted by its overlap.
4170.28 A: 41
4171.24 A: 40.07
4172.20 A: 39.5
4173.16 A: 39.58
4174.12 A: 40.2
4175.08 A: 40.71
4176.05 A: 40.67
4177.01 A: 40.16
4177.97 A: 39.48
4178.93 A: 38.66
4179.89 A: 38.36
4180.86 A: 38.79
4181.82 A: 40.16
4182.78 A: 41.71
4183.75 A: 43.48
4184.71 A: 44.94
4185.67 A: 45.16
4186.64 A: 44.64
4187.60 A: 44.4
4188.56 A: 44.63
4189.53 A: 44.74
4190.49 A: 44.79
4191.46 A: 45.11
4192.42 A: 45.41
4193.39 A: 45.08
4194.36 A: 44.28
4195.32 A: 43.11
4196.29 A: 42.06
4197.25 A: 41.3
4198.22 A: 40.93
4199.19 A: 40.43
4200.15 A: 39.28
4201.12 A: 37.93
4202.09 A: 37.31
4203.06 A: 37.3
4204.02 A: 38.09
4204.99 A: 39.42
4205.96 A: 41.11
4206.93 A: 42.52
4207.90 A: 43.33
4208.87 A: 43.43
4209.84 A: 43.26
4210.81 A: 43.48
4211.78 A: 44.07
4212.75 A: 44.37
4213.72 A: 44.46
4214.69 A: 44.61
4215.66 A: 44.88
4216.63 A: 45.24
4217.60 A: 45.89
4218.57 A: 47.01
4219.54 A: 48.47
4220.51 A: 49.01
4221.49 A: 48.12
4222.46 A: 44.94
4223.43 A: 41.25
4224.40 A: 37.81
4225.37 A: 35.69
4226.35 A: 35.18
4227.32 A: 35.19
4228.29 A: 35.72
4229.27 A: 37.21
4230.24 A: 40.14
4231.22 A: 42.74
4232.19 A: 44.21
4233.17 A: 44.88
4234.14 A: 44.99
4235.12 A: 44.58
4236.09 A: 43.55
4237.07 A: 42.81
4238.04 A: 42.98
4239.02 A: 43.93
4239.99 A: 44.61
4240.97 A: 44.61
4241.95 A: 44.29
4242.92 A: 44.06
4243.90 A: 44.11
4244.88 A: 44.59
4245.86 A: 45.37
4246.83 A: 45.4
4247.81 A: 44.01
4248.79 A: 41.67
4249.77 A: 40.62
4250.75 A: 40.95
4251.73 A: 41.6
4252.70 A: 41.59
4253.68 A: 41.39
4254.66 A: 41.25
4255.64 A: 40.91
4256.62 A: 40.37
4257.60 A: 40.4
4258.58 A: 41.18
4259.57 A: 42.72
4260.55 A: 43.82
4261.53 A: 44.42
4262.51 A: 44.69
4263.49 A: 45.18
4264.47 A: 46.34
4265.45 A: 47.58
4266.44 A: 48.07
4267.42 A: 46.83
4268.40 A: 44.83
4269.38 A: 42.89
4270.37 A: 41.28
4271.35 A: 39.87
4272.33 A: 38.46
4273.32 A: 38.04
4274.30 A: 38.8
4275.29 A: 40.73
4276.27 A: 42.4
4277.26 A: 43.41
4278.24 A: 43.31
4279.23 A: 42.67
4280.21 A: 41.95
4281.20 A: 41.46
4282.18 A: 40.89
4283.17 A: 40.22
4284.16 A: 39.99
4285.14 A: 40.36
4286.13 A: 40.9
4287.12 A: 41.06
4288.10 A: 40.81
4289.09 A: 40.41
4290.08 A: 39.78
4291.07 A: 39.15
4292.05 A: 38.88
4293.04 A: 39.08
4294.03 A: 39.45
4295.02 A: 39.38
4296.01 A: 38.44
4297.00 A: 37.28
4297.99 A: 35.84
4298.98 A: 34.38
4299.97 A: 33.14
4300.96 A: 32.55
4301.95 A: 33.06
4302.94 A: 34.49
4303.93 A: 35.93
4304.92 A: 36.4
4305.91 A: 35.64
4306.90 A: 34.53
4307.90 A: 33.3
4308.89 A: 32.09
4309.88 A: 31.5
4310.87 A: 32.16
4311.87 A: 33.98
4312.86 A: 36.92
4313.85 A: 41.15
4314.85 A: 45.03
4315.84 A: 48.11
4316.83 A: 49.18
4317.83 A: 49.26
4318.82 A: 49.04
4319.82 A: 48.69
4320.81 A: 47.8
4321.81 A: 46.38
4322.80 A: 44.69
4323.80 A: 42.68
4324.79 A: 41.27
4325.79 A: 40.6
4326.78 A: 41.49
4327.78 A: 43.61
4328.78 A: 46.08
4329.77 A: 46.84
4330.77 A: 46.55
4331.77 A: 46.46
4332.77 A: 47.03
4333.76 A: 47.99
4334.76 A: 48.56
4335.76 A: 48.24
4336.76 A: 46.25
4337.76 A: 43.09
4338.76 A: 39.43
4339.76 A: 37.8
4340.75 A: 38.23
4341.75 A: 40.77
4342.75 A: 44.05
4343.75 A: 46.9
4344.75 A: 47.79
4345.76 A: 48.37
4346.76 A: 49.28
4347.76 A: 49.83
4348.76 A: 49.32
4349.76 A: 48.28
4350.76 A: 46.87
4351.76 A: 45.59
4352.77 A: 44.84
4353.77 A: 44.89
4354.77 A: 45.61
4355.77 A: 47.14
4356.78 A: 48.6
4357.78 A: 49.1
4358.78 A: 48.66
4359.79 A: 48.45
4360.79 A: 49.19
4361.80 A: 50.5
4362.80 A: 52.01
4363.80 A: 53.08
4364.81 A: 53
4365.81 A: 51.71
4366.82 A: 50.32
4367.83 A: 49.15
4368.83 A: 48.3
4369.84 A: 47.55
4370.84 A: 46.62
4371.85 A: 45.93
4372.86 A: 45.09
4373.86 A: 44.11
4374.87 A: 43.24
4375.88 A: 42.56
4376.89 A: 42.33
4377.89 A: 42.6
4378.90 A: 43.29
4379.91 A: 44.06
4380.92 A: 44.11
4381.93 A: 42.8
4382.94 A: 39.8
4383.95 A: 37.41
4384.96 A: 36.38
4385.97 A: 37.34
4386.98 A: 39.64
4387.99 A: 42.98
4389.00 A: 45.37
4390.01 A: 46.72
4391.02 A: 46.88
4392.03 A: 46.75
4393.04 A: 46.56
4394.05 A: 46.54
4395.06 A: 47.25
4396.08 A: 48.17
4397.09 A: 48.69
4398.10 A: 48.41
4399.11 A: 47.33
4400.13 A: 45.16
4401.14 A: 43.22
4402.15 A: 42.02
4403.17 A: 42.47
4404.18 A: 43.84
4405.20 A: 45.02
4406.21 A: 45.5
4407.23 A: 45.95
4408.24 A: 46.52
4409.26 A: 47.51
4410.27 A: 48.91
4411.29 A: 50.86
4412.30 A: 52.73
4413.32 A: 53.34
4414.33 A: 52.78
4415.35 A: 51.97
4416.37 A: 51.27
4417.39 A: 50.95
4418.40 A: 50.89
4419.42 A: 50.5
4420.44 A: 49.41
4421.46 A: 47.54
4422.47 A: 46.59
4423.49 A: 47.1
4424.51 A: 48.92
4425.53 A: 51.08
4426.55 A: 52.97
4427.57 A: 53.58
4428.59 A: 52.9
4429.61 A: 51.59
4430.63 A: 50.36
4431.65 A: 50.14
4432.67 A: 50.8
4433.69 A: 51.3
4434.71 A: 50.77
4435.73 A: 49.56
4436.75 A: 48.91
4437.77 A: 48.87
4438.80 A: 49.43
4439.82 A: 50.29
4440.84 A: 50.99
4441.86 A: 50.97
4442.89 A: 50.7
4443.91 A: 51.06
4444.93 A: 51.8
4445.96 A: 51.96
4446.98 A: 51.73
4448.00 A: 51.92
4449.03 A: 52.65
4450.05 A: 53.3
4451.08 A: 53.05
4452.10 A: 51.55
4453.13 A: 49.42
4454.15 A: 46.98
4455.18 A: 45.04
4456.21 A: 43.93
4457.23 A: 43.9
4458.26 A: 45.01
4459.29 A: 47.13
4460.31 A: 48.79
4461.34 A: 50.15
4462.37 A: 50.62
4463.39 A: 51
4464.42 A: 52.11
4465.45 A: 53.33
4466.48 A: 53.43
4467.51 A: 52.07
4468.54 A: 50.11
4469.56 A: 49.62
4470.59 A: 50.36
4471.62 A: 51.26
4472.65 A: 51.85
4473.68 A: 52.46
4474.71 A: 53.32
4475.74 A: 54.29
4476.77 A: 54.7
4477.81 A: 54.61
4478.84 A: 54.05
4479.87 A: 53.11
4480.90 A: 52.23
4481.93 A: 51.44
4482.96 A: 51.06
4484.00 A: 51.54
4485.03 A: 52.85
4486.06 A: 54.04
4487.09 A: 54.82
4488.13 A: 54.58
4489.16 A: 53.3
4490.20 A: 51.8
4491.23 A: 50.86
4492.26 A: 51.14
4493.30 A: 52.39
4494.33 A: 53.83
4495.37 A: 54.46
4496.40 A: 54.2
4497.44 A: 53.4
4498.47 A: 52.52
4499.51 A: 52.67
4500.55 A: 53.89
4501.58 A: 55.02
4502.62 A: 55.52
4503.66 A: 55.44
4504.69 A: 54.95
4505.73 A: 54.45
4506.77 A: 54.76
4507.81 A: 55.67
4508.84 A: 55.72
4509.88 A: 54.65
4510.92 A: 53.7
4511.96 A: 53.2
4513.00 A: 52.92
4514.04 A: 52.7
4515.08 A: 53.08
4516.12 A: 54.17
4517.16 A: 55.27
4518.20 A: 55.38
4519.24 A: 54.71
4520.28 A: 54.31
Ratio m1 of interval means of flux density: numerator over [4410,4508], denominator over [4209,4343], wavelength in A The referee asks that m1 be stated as 1.2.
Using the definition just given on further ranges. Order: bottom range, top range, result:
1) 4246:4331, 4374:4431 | 1.13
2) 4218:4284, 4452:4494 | 1.20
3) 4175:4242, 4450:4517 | 1.23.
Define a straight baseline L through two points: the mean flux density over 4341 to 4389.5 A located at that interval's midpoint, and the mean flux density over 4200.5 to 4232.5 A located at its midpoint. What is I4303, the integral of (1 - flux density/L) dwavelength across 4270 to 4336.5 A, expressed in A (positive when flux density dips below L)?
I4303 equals 5.2 A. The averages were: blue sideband 41.9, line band 40.8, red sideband 45.9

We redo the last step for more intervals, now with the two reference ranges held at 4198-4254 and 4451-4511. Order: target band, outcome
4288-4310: 4.3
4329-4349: 0.5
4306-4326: 2.0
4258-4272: -0.1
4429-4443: 0.0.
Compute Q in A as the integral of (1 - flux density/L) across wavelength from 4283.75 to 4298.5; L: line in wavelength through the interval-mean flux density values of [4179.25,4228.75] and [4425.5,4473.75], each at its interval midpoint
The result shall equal 1.9 A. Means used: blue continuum 42.4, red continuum 50.5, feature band 39.4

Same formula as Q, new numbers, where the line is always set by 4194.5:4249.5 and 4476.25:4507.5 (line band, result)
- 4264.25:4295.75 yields 2.4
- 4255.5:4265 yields 0.2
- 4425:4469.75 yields 1.1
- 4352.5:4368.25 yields -0.3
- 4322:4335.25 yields 0.5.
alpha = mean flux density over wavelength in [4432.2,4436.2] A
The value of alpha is 50.7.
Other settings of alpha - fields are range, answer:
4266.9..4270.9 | 44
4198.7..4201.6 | 39.2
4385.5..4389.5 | 41.4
